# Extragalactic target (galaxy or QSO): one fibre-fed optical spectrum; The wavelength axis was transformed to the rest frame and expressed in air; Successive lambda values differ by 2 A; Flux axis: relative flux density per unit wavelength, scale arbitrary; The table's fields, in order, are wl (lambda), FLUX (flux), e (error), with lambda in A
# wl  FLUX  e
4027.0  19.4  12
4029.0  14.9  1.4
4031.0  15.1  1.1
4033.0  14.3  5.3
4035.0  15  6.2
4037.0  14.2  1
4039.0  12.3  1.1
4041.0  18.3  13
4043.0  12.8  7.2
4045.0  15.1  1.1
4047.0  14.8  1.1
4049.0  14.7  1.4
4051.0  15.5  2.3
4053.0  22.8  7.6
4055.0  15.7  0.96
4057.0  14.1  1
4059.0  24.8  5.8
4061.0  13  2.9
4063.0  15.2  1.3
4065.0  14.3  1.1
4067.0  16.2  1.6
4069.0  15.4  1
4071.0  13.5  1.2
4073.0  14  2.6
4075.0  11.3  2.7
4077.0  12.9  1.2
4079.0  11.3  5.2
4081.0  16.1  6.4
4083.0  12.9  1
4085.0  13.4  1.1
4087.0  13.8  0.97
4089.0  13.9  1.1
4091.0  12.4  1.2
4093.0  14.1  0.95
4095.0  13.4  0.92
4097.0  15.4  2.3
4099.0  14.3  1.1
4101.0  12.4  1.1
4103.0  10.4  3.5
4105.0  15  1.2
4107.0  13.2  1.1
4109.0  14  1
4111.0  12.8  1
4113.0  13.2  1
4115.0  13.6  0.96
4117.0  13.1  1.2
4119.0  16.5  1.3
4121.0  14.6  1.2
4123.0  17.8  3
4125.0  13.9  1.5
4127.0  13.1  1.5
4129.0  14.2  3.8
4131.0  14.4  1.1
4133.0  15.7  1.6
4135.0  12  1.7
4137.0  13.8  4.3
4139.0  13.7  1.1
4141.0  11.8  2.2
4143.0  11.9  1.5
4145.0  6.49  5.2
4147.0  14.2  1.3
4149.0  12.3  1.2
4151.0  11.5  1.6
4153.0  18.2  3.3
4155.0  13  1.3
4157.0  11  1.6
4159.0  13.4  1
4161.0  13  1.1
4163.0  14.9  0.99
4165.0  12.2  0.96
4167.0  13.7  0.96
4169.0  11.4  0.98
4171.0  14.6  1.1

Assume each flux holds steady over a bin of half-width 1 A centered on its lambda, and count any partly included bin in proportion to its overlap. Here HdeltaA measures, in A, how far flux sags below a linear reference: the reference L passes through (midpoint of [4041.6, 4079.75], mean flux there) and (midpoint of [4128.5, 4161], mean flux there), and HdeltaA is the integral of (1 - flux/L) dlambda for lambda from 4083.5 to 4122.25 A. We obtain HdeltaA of 1.0 A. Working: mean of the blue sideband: 15.2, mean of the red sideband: 13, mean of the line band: 13.7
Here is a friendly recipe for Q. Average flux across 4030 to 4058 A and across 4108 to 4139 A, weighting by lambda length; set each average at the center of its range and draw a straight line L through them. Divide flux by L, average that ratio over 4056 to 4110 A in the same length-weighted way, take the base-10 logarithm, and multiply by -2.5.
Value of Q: 0.05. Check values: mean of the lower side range 15.3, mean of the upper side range 14.2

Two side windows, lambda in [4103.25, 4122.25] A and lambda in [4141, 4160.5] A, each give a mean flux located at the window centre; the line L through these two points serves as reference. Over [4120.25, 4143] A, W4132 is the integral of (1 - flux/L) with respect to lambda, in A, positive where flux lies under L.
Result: -1.4 A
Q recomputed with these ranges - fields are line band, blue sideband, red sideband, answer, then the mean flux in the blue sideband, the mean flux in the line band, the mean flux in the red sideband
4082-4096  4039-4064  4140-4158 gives 0.10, 16.2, 13.4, 12.3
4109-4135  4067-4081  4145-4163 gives -0.09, 13.5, 14.3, 13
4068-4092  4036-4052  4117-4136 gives 0.10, 14.7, 13.4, 14.6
